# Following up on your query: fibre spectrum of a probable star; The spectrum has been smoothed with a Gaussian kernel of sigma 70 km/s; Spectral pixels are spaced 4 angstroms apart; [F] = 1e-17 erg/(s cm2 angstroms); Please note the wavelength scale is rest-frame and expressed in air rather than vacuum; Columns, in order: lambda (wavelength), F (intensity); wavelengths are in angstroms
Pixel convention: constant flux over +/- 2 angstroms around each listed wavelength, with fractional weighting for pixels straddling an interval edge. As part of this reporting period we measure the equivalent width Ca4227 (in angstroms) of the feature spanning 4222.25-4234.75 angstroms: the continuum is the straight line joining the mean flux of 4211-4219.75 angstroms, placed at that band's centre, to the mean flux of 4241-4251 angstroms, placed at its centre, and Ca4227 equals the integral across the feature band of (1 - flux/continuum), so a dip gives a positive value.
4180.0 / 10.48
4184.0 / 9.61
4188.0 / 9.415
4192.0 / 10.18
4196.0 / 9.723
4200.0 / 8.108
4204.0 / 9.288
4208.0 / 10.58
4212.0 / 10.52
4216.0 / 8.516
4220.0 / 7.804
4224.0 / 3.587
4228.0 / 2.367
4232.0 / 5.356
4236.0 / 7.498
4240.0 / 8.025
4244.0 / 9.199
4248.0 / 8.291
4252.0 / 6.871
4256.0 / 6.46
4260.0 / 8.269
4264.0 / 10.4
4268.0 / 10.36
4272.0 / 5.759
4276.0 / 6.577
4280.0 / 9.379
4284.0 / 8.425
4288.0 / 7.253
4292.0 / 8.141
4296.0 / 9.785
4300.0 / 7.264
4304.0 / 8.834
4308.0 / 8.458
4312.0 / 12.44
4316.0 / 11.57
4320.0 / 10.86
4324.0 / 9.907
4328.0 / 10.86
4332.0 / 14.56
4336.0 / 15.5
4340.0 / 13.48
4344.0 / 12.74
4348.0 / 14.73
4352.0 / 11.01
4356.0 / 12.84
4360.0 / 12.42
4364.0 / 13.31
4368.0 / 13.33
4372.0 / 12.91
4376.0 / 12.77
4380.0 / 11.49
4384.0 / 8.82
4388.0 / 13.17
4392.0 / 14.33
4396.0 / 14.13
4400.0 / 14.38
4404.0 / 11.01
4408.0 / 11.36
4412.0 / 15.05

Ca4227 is 6.8 angstroms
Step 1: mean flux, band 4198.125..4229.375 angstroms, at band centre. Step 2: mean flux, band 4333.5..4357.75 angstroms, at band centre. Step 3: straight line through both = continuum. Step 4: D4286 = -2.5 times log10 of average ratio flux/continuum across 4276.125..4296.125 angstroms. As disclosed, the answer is 0.29 mag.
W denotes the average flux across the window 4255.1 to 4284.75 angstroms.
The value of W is 8.26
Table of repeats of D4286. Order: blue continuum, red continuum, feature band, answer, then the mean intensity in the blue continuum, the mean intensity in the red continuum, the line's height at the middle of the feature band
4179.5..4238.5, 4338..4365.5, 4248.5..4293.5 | 0.26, 8.14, 12.9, 10.2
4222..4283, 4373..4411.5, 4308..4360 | -0.20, 7.25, 12.5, 10.3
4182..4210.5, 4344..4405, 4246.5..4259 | 0.41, 9.57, 12.7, 10.6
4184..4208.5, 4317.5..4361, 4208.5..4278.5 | 0.37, 9.49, 12.6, 10.5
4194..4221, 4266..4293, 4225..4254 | 0.28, 9.27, 7.98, 8.7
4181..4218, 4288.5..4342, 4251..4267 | 0.24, 9.57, 10.8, 10.2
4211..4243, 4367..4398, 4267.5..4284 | 0.09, 6.67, 12.6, 8.53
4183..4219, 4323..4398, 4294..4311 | 0.30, 9.5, 12.8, 11.6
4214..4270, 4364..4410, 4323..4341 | -0.22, 7.36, 12.6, 10.6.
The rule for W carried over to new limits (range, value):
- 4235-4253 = 8.06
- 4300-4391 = 12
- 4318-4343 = 12.5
